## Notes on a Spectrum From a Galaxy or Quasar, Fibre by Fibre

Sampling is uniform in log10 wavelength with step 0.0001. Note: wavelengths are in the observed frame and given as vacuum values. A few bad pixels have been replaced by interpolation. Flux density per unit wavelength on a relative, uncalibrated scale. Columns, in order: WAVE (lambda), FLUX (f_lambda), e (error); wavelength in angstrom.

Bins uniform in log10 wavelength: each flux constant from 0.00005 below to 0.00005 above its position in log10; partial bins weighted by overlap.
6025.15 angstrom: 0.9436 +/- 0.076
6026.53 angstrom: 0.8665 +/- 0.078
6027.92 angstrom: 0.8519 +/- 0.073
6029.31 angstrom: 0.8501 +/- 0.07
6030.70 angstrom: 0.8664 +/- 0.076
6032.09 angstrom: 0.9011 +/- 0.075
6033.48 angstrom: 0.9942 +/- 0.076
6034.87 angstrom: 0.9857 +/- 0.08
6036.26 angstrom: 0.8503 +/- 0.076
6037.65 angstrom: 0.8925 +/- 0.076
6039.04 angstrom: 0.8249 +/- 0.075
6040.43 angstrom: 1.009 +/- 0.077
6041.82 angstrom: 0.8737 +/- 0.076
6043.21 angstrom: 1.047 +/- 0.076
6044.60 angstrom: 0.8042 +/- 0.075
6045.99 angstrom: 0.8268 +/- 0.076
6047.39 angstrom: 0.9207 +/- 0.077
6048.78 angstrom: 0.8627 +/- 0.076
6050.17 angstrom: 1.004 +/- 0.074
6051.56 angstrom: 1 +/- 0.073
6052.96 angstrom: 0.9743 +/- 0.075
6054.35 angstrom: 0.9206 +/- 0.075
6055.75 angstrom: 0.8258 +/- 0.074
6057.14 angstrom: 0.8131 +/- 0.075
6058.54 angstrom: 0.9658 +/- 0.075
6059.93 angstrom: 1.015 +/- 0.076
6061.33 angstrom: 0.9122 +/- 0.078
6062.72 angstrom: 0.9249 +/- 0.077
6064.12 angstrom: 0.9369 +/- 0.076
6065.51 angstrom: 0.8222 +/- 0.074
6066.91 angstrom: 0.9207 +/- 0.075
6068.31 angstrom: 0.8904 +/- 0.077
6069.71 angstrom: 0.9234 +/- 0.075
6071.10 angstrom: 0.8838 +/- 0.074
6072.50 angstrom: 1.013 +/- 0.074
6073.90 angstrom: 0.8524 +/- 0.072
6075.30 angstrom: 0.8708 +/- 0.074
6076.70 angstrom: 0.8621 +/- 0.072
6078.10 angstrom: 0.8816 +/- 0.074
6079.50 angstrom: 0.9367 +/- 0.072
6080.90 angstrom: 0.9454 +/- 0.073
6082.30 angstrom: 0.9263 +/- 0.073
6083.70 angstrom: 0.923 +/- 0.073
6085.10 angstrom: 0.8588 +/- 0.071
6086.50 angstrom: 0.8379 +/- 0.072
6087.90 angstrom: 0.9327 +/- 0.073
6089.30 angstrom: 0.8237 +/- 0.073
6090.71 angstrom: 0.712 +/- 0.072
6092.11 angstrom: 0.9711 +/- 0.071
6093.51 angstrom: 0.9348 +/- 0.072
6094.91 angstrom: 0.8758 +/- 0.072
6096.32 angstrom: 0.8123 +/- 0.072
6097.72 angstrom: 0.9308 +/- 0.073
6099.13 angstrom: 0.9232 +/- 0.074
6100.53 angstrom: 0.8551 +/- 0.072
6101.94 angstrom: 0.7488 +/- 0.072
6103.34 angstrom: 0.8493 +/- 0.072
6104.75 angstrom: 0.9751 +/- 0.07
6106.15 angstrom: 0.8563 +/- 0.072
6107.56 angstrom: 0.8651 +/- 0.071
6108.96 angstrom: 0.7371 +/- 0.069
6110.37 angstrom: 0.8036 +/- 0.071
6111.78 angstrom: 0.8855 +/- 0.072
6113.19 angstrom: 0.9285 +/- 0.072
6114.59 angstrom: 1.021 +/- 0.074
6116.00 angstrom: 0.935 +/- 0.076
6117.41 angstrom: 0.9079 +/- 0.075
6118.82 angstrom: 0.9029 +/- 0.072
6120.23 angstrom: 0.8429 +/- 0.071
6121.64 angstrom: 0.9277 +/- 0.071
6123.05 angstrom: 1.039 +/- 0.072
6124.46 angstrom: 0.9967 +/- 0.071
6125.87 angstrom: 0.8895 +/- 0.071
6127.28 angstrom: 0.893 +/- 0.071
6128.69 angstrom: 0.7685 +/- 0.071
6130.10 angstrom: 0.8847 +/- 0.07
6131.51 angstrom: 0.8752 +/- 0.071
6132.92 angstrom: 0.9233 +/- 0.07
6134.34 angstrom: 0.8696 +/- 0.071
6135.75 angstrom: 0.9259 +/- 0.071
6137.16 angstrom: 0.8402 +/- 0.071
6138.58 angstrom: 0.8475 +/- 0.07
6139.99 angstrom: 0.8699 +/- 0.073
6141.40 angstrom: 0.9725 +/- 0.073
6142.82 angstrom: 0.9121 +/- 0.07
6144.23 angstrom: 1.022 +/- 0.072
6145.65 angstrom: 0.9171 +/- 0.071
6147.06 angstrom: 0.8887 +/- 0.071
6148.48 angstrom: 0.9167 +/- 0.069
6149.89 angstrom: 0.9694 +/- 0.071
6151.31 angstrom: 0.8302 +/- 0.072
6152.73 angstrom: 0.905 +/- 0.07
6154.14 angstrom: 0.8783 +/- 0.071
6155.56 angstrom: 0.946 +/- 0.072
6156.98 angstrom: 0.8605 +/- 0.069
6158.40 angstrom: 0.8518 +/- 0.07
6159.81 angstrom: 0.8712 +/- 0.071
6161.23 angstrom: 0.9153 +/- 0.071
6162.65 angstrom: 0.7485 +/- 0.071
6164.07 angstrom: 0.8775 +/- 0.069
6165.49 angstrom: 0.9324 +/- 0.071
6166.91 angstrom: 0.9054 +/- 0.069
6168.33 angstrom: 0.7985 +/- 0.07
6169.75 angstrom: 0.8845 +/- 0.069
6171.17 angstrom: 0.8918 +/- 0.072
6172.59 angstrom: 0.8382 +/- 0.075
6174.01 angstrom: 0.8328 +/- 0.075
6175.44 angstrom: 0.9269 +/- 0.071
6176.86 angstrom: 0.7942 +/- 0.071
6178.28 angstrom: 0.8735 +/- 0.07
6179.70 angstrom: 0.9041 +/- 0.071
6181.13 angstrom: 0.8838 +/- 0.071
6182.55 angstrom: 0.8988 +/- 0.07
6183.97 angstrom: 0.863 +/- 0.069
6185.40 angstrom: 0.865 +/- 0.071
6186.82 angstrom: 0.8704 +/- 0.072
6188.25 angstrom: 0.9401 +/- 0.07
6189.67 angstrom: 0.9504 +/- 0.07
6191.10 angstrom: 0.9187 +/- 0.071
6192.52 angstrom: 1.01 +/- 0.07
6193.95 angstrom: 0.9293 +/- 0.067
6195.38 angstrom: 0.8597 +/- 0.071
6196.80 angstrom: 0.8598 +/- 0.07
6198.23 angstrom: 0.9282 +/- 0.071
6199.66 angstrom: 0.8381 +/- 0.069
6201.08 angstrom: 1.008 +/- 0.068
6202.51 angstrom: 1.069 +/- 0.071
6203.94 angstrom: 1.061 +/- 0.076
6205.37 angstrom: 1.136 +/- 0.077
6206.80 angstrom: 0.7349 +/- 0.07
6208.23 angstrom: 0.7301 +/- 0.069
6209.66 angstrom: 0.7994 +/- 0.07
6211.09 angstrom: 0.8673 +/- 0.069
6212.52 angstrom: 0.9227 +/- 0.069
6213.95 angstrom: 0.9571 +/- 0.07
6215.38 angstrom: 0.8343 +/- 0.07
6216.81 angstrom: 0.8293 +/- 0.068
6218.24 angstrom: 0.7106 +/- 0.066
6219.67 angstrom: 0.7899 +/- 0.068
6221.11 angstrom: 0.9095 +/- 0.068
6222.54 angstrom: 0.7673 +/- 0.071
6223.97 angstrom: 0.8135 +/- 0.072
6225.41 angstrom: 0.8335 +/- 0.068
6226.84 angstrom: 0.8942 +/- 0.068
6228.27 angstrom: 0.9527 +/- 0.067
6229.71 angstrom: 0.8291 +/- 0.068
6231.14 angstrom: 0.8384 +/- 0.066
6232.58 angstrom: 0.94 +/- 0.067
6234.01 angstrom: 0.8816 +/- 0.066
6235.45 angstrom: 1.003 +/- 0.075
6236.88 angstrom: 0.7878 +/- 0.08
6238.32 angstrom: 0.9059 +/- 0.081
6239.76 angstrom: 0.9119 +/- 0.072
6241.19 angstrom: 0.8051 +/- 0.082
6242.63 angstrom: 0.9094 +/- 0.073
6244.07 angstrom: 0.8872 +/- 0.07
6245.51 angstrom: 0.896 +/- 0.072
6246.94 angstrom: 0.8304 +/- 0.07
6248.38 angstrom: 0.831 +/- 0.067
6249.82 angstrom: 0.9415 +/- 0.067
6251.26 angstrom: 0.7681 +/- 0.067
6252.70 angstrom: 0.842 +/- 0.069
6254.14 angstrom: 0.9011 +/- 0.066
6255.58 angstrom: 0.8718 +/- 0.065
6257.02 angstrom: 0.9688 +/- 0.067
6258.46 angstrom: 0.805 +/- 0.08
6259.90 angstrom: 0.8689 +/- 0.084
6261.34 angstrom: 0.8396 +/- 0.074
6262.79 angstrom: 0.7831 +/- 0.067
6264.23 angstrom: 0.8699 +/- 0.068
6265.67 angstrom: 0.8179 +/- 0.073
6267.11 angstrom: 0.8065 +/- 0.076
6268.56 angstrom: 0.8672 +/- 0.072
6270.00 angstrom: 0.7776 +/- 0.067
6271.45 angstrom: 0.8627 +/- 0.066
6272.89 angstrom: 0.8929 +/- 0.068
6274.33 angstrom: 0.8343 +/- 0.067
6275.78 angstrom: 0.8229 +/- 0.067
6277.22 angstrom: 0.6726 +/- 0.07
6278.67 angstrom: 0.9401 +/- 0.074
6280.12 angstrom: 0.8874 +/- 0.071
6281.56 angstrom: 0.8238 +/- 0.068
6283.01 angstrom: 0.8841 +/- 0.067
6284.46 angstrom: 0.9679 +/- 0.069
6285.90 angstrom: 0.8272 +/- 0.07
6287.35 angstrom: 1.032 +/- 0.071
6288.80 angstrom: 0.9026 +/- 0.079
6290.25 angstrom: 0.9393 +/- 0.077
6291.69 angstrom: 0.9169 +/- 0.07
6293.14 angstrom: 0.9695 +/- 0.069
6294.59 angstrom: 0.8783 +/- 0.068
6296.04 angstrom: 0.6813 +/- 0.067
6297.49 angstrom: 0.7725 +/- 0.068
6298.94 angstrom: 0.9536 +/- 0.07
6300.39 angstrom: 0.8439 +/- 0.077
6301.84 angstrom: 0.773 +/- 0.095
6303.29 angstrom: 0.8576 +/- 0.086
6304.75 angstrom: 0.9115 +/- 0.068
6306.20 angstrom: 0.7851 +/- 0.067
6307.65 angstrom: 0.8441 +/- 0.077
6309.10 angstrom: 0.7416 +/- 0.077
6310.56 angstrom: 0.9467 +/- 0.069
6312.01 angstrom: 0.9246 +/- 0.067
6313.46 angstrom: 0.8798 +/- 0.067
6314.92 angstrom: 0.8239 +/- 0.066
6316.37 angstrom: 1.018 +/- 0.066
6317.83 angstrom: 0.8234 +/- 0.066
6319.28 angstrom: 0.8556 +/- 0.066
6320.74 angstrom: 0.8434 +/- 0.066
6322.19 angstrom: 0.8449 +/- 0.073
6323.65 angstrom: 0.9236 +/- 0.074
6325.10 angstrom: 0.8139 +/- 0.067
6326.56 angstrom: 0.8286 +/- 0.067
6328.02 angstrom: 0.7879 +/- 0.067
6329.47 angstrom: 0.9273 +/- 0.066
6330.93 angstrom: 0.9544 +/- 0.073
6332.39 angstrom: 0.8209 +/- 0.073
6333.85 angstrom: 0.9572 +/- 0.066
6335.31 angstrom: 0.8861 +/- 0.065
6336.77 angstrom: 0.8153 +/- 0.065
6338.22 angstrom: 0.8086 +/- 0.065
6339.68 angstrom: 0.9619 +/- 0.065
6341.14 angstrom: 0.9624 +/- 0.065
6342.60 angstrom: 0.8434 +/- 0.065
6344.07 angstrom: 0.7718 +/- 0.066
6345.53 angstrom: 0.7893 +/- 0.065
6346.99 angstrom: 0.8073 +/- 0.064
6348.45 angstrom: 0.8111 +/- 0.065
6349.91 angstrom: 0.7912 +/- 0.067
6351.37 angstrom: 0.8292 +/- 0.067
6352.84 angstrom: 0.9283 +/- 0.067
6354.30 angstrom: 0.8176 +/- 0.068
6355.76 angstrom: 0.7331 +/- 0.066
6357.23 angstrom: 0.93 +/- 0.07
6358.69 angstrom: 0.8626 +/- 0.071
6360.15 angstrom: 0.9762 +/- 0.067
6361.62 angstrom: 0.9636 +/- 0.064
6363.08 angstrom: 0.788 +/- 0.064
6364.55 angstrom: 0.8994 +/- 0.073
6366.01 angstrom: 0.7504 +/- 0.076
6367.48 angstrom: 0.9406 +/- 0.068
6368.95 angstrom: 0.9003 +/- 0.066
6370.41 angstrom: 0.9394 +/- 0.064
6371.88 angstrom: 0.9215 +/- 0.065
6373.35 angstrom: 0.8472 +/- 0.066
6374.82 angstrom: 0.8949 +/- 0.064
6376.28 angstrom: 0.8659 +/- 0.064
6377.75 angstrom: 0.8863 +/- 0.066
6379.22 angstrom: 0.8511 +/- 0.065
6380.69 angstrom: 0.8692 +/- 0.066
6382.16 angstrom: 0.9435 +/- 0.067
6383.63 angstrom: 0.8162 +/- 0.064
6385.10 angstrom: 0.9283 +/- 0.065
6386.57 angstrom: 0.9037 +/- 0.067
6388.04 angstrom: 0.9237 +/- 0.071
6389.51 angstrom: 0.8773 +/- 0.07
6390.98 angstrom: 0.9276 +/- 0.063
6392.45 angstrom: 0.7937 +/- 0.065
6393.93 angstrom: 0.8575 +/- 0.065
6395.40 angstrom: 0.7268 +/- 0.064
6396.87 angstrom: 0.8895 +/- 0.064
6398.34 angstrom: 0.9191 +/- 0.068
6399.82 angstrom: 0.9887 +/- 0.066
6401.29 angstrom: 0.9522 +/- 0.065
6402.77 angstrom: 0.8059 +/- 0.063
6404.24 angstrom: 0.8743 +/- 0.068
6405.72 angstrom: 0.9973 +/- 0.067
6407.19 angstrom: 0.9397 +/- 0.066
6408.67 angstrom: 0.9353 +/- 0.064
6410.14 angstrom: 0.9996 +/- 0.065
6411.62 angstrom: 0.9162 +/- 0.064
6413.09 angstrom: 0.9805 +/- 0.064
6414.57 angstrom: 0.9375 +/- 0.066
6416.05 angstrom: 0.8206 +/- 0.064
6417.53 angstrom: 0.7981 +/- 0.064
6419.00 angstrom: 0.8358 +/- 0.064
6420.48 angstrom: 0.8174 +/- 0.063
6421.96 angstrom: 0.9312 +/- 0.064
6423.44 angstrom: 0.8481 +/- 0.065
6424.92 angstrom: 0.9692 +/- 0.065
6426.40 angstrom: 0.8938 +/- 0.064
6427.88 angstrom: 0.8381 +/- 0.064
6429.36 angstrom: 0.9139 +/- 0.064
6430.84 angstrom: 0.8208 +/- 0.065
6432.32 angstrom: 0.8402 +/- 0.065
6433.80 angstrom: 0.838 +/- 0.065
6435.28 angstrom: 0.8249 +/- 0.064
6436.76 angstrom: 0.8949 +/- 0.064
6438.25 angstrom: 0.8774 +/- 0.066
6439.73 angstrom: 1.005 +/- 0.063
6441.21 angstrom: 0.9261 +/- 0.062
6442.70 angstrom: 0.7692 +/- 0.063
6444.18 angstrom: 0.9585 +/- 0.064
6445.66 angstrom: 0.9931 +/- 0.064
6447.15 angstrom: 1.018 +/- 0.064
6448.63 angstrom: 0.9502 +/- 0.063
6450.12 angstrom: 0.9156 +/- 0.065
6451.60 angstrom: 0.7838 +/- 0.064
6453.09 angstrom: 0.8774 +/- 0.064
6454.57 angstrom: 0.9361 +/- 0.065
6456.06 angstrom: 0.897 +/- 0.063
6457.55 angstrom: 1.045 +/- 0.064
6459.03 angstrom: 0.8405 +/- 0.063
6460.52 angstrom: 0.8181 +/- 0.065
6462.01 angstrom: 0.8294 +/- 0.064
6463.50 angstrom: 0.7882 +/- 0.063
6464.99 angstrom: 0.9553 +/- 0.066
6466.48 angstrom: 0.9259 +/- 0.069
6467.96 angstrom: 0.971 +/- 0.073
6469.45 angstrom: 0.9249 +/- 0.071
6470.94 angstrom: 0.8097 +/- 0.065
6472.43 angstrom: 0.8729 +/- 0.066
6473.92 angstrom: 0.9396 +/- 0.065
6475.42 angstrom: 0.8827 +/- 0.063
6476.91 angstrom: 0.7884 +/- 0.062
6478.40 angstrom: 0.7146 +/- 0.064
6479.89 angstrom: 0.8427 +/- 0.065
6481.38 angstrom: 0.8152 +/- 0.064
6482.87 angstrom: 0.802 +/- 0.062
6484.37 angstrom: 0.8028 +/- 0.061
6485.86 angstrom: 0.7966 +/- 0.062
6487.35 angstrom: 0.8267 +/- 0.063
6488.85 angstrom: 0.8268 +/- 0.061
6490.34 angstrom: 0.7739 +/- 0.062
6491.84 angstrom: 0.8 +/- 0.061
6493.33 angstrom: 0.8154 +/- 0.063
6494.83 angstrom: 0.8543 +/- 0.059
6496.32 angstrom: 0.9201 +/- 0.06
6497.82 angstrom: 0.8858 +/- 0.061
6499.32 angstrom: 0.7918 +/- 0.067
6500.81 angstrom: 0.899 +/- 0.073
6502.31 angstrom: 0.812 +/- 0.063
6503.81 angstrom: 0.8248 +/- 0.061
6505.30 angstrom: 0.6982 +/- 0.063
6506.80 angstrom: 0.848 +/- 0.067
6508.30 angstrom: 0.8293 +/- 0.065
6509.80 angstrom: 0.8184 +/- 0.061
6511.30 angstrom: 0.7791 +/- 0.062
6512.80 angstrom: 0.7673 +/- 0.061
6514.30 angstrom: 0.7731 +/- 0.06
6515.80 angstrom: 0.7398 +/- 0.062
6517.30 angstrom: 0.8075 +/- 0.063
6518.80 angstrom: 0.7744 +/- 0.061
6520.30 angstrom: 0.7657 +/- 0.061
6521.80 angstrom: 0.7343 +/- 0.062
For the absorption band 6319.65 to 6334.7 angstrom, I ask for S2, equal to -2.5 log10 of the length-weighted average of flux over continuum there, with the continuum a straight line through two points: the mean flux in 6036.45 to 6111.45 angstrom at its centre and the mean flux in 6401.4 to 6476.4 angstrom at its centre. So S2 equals 0.03 mag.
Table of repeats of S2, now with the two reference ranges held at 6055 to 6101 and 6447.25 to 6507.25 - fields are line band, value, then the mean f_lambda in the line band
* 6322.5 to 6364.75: 0.01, 0.861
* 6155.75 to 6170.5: 0.02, 0.868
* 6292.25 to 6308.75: 0.04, 0.841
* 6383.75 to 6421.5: -0.04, 0.893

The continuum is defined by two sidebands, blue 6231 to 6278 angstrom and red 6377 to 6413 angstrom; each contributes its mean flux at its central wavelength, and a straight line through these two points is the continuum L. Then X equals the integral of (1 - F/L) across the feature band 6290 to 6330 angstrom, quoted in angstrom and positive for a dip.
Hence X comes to 0.6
